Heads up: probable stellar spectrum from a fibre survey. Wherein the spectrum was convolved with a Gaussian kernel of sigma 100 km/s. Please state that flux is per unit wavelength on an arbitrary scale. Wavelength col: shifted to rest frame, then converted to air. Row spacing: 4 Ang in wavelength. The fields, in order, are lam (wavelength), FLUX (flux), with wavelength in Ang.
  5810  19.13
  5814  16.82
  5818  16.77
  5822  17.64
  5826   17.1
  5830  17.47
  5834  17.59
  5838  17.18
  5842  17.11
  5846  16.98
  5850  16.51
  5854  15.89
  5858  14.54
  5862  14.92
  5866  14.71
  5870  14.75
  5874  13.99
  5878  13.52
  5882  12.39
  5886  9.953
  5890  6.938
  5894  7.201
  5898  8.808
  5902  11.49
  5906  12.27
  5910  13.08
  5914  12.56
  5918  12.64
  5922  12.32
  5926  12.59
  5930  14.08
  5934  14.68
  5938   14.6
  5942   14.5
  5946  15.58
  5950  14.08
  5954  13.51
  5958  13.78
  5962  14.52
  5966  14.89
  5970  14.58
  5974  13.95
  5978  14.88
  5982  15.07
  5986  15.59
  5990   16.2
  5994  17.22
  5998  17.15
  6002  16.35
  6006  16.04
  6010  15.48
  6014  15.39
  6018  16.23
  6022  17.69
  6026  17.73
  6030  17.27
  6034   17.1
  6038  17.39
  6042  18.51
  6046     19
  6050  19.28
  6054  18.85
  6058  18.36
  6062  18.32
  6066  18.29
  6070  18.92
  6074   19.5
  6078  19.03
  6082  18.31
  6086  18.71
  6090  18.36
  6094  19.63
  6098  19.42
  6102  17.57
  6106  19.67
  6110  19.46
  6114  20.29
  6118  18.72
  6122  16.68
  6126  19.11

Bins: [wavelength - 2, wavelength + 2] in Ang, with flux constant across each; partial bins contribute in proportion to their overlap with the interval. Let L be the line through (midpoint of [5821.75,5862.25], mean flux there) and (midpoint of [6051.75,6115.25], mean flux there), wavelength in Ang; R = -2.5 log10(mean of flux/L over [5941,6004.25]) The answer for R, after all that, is 0.18 mag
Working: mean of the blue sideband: 16.7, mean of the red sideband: 18.9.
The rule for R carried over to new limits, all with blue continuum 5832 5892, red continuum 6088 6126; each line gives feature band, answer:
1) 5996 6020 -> 0.06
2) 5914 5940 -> 0.17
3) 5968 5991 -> 0.11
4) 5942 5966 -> 0.13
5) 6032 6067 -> -0.03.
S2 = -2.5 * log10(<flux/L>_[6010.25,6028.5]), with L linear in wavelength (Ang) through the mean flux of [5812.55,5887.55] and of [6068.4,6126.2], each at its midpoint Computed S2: 0.08 mag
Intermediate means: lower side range 15.6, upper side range 18.9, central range 16.7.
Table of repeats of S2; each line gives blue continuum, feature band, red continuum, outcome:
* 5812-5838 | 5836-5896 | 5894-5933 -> 0.09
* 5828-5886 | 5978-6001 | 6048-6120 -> 0.08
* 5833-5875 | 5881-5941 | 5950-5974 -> 0.26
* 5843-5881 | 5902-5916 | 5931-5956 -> 0.18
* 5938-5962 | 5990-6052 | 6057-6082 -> -0.01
